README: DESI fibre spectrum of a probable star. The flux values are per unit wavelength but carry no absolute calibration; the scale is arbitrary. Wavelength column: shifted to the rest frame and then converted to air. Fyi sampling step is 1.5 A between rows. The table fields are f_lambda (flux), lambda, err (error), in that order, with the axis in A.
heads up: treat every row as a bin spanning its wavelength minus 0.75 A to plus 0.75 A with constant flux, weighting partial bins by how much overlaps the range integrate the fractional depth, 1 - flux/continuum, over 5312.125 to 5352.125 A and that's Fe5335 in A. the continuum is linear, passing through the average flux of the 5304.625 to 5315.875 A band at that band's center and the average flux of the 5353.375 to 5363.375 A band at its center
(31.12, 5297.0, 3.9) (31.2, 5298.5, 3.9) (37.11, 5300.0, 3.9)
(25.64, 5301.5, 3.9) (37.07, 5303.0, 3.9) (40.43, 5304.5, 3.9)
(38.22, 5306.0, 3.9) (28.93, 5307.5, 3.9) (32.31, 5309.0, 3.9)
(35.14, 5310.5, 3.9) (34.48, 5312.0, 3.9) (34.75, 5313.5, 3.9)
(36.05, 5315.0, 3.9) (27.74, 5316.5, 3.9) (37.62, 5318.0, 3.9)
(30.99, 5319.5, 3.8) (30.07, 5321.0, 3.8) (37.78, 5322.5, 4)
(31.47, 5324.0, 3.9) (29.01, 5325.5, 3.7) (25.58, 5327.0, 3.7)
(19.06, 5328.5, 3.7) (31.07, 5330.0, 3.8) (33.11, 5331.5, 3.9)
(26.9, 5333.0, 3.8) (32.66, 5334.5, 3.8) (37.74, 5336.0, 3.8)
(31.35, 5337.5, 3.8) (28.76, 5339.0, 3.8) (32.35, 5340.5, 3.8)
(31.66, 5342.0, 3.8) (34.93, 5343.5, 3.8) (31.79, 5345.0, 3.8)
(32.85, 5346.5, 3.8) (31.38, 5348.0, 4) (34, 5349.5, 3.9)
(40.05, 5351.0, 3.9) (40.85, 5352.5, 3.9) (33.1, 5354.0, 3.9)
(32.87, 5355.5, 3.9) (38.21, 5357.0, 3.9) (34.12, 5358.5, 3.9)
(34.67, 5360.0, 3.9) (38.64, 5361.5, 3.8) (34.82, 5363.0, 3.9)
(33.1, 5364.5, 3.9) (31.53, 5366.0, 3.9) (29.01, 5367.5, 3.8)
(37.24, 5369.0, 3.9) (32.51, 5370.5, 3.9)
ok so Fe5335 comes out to 3.20 A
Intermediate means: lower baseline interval 34.5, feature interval 32.1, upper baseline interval 35.2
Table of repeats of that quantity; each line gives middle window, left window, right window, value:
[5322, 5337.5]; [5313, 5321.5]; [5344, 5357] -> 1.5 A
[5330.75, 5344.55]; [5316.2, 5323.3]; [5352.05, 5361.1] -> 0.9 A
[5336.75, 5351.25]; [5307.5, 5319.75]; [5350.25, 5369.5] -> 0.8 A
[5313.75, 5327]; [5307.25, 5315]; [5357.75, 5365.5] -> 0.6 A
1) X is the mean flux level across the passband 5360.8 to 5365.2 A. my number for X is 35.5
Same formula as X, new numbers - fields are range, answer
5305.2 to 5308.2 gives 33.8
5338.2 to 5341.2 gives 30.5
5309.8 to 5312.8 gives 34.8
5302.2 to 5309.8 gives 35.3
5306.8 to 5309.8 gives 30.7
